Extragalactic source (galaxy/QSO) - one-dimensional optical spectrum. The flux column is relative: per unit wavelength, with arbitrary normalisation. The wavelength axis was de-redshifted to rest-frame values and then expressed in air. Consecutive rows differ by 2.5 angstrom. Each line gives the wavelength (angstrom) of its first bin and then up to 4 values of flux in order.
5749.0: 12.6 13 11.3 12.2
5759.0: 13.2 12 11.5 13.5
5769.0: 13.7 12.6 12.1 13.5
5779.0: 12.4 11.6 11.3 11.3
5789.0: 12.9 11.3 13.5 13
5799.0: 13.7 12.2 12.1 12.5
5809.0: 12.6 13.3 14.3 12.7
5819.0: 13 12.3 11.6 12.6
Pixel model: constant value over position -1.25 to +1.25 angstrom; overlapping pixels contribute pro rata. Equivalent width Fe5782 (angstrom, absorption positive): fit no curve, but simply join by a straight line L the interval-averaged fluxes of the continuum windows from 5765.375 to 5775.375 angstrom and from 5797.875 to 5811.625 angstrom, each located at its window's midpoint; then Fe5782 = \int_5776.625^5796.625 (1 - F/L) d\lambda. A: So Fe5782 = 1.0 angstrom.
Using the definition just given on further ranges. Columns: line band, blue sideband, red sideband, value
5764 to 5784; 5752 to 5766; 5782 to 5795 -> -0.85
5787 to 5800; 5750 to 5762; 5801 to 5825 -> -0.20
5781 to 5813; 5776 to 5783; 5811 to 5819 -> 1.04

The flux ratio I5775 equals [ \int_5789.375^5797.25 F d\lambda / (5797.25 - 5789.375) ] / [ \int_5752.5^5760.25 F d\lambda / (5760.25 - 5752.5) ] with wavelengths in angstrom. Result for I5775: 1.03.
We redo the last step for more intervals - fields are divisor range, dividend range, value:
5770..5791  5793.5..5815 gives 1.07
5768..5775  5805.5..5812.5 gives 1.00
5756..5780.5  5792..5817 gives 1.02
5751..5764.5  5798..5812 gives 1.04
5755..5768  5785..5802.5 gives 1.01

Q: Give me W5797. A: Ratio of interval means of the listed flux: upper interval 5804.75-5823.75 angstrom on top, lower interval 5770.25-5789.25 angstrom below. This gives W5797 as 1.06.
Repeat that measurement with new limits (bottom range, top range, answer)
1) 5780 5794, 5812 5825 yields 1.08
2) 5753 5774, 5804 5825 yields 1.02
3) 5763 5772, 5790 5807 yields 0.98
